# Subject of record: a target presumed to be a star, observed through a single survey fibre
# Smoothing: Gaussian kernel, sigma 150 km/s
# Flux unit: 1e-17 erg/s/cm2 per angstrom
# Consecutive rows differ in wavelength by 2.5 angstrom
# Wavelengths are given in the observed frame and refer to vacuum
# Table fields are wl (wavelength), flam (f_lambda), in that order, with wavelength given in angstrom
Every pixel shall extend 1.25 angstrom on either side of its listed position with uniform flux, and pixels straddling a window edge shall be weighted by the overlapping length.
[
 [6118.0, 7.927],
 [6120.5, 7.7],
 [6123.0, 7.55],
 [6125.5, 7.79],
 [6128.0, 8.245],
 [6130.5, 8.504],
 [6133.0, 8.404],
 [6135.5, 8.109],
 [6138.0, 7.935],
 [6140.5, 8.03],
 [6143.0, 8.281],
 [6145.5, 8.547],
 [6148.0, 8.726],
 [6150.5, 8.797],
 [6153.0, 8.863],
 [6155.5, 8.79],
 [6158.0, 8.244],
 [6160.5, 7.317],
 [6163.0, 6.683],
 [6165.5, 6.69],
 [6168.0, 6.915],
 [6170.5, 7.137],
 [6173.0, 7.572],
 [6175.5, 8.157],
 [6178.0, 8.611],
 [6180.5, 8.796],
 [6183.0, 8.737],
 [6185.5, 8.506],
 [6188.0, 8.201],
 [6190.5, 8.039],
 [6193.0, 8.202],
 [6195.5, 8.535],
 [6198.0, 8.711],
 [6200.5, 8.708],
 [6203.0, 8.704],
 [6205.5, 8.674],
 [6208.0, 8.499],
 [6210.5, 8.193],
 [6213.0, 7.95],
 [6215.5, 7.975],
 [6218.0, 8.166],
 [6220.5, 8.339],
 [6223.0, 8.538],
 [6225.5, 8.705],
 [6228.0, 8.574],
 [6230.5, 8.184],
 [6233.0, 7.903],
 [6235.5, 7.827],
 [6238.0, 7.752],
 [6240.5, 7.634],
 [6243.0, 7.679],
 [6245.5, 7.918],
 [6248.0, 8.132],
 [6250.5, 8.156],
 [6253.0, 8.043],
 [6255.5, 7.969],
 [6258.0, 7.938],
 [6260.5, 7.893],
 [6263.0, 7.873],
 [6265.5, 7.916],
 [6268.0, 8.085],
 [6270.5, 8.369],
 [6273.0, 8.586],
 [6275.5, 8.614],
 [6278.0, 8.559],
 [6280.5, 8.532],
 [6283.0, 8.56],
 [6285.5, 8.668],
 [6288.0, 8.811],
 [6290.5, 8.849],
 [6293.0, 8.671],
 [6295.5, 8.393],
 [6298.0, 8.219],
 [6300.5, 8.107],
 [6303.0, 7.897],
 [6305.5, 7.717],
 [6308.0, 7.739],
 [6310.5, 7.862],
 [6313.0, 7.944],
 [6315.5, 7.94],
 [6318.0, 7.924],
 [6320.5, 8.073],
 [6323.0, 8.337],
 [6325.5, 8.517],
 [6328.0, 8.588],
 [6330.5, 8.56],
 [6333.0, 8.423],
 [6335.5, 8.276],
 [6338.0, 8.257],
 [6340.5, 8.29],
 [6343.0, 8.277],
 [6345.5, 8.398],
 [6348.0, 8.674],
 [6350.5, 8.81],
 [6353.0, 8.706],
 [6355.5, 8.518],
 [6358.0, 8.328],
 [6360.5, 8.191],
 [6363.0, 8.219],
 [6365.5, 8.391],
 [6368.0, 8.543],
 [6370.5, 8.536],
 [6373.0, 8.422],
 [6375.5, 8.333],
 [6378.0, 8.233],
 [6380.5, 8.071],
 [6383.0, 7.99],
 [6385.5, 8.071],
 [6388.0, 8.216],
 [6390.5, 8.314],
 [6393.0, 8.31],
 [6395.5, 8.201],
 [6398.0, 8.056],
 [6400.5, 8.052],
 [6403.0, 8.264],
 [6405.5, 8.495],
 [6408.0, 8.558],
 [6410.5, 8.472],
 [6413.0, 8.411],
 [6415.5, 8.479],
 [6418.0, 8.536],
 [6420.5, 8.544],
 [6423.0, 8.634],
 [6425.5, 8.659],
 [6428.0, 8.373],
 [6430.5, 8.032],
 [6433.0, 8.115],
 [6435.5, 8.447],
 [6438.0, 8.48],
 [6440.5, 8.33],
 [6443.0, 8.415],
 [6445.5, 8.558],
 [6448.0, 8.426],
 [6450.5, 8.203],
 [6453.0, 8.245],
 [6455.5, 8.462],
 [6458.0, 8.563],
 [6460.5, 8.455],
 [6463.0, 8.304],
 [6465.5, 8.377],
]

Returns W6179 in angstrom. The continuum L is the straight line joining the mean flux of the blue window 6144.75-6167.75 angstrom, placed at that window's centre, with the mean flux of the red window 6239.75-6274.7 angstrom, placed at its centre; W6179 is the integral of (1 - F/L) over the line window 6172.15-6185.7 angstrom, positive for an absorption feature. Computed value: -0.7 angstrom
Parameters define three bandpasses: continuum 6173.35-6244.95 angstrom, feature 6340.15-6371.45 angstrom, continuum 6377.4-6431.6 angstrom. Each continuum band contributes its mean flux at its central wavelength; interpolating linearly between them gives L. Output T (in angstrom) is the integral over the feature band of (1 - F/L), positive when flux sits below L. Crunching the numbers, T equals -0.5 angstrom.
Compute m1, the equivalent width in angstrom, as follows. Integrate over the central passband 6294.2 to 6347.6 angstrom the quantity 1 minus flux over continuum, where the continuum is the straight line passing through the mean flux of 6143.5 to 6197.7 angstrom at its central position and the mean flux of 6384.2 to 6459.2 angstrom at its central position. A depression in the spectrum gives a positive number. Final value 0.49 angstrom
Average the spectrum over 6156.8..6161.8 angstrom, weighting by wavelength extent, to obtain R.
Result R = 7.76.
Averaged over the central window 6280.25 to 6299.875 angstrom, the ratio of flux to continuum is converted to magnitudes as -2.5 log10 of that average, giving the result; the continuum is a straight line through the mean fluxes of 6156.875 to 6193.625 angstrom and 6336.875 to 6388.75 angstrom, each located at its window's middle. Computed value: -0.05 mag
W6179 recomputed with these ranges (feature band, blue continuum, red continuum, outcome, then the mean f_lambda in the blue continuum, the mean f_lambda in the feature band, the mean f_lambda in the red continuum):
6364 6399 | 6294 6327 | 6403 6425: 0.42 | 8.06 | 8.26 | 8.51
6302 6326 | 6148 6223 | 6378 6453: 0.83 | 8.18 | 7.98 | 8.33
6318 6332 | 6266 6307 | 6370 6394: -0.06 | 8.4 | 8.37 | 8.24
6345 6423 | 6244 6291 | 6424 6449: -0.17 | 8.28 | 8.37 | 8.39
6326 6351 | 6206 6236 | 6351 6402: -0.49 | 8.26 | 8.45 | 8.29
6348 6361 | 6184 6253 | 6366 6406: -0.46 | 8.24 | 8.54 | 8.25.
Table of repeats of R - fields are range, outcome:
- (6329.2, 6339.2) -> 8.38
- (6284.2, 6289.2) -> 8.74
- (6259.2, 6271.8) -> 8.03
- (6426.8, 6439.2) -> 8.29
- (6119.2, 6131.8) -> 7.96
